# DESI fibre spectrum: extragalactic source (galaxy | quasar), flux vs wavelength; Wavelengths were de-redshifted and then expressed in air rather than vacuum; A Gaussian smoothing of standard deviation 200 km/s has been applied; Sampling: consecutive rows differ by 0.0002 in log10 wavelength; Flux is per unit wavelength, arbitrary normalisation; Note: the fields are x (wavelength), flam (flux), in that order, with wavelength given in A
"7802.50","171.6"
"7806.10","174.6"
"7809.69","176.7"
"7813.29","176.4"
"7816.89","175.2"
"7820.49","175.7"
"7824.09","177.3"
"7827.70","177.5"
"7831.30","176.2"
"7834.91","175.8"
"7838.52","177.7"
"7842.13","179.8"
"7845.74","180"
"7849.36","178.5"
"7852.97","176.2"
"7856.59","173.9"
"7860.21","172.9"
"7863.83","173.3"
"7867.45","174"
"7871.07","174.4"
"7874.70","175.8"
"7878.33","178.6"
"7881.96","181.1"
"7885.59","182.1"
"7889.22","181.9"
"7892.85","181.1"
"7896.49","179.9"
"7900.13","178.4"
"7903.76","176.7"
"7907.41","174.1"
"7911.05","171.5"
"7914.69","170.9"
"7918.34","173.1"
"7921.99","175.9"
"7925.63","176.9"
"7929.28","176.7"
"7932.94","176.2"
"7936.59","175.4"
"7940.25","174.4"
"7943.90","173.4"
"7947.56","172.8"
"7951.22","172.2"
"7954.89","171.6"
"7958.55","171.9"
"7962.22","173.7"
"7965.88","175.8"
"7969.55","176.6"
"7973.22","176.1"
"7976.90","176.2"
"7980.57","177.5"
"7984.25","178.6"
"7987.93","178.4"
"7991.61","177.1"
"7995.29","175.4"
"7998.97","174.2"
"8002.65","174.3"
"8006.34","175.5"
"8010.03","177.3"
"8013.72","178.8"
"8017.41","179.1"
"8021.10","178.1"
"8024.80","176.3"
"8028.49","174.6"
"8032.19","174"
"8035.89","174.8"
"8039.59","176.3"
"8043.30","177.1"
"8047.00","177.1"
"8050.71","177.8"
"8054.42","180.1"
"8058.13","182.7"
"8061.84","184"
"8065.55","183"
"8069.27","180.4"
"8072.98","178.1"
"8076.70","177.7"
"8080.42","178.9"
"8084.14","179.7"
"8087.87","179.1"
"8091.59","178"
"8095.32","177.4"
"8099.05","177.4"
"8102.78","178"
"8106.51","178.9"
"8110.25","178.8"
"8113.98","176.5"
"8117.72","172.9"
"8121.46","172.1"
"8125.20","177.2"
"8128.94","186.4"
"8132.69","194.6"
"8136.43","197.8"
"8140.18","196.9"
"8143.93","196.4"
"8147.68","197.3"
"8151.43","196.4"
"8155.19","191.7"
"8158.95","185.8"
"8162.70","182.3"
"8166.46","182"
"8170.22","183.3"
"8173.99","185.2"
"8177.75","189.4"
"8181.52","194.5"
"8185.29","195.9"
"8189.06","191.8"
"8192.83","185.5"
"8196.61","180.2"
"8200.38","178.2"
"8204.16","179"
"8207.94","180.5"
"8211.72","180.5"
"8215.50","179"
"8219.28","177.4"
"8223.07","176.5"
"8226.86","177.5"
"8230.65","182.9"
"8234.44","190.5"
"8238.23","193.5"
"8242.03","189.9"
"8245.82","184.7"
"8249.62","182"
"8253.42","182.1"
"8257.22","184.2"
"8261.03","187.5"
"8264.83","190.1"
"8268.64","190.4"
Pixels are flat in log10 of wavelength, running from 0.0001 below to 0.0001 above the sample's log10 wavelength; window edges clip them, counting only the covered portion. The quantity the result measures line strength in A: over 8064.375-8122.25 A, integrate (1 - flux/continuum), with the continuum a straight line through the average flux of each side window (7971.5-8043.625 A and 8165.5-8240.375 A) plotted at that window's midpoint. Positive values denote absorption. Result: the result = 0.6 A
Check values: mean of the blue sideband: 176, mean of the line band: 178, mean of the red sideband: 184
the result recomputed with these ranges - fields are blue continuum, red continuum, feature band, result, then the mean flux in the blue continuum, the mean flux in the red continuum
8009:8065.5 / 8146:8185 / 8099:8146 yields 0.43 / 178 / 189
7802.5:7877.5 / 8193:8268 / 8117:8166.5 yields -1.88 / 176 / 183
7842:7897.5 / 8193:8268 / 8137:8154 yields -1.38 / 178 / 183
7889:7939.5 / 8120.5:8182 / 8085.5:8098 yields 0.51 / 176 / 189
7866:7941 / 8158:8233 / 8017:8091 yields 0.70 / 177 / 183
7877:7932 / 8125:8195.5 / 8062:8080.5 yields 0.56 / 177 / 190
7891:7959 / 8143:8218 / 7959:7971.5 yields 0.13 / 175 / 187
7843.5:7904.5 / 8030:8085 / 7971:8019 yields 0.42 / 178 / 179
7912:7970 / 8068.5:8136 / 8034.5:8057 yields 0.02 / 174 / 179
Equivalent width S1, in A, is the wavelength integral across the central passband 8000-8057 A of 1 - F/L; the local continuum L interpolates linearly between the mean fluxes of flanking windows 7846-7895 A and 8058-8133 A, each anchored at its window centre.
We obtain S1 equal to 0.6 A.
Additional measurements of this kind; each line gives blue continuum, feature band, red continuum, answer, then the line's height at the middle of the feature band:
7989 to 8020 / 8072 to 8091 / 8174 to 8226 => 0.07 A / 179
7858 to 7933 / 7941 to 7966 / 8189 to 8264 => 0.66 A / 178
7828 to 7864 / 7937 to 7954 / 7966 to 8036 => 0.31 A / 177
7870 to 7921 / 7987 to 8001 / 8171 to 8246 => 0.26 A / 179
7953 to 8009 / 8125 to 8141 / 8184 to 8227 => -1.05 A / 180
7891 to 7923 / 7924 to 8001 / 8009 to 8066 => 0.63 A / 177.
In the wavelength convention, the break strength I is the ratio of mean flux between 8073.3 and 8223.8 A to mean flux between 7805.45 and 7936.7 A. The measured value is 1.04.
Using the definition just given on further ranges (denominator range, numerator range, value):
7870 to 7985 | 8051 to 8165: 1.04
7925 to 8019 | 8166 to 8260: 1.05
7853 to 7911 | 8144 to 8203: 1.06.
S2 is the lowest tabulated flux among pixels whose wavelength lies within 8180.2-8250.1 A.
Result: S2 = 176.5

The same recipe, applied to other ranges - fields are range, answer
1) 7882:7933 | 170.9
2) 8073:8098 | 177.4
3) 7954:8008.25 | 171.6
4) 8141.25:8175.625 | 182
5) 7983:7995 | 177.1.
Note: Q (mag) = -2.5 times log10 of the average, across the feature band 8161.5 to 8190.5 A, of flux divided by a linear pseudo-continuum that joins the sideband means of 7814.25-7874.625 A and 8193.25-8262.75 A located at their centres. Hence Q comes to -0.04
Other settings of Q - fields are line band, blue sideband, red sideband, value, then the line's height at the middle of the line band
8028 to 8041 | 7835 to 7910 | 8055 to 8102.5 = 0.03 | 179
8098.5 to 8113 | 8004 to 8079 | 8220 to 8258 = 0.01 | 180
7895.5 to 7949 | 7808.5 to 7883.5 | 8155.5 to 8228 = 0.02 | 178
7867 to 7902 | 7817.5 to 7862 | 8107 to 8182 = 0.00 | 178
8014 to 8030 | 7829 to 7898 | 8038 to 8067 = 0.01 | 179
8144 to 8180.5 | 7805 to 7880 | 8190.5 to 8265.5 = -0.04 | 182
